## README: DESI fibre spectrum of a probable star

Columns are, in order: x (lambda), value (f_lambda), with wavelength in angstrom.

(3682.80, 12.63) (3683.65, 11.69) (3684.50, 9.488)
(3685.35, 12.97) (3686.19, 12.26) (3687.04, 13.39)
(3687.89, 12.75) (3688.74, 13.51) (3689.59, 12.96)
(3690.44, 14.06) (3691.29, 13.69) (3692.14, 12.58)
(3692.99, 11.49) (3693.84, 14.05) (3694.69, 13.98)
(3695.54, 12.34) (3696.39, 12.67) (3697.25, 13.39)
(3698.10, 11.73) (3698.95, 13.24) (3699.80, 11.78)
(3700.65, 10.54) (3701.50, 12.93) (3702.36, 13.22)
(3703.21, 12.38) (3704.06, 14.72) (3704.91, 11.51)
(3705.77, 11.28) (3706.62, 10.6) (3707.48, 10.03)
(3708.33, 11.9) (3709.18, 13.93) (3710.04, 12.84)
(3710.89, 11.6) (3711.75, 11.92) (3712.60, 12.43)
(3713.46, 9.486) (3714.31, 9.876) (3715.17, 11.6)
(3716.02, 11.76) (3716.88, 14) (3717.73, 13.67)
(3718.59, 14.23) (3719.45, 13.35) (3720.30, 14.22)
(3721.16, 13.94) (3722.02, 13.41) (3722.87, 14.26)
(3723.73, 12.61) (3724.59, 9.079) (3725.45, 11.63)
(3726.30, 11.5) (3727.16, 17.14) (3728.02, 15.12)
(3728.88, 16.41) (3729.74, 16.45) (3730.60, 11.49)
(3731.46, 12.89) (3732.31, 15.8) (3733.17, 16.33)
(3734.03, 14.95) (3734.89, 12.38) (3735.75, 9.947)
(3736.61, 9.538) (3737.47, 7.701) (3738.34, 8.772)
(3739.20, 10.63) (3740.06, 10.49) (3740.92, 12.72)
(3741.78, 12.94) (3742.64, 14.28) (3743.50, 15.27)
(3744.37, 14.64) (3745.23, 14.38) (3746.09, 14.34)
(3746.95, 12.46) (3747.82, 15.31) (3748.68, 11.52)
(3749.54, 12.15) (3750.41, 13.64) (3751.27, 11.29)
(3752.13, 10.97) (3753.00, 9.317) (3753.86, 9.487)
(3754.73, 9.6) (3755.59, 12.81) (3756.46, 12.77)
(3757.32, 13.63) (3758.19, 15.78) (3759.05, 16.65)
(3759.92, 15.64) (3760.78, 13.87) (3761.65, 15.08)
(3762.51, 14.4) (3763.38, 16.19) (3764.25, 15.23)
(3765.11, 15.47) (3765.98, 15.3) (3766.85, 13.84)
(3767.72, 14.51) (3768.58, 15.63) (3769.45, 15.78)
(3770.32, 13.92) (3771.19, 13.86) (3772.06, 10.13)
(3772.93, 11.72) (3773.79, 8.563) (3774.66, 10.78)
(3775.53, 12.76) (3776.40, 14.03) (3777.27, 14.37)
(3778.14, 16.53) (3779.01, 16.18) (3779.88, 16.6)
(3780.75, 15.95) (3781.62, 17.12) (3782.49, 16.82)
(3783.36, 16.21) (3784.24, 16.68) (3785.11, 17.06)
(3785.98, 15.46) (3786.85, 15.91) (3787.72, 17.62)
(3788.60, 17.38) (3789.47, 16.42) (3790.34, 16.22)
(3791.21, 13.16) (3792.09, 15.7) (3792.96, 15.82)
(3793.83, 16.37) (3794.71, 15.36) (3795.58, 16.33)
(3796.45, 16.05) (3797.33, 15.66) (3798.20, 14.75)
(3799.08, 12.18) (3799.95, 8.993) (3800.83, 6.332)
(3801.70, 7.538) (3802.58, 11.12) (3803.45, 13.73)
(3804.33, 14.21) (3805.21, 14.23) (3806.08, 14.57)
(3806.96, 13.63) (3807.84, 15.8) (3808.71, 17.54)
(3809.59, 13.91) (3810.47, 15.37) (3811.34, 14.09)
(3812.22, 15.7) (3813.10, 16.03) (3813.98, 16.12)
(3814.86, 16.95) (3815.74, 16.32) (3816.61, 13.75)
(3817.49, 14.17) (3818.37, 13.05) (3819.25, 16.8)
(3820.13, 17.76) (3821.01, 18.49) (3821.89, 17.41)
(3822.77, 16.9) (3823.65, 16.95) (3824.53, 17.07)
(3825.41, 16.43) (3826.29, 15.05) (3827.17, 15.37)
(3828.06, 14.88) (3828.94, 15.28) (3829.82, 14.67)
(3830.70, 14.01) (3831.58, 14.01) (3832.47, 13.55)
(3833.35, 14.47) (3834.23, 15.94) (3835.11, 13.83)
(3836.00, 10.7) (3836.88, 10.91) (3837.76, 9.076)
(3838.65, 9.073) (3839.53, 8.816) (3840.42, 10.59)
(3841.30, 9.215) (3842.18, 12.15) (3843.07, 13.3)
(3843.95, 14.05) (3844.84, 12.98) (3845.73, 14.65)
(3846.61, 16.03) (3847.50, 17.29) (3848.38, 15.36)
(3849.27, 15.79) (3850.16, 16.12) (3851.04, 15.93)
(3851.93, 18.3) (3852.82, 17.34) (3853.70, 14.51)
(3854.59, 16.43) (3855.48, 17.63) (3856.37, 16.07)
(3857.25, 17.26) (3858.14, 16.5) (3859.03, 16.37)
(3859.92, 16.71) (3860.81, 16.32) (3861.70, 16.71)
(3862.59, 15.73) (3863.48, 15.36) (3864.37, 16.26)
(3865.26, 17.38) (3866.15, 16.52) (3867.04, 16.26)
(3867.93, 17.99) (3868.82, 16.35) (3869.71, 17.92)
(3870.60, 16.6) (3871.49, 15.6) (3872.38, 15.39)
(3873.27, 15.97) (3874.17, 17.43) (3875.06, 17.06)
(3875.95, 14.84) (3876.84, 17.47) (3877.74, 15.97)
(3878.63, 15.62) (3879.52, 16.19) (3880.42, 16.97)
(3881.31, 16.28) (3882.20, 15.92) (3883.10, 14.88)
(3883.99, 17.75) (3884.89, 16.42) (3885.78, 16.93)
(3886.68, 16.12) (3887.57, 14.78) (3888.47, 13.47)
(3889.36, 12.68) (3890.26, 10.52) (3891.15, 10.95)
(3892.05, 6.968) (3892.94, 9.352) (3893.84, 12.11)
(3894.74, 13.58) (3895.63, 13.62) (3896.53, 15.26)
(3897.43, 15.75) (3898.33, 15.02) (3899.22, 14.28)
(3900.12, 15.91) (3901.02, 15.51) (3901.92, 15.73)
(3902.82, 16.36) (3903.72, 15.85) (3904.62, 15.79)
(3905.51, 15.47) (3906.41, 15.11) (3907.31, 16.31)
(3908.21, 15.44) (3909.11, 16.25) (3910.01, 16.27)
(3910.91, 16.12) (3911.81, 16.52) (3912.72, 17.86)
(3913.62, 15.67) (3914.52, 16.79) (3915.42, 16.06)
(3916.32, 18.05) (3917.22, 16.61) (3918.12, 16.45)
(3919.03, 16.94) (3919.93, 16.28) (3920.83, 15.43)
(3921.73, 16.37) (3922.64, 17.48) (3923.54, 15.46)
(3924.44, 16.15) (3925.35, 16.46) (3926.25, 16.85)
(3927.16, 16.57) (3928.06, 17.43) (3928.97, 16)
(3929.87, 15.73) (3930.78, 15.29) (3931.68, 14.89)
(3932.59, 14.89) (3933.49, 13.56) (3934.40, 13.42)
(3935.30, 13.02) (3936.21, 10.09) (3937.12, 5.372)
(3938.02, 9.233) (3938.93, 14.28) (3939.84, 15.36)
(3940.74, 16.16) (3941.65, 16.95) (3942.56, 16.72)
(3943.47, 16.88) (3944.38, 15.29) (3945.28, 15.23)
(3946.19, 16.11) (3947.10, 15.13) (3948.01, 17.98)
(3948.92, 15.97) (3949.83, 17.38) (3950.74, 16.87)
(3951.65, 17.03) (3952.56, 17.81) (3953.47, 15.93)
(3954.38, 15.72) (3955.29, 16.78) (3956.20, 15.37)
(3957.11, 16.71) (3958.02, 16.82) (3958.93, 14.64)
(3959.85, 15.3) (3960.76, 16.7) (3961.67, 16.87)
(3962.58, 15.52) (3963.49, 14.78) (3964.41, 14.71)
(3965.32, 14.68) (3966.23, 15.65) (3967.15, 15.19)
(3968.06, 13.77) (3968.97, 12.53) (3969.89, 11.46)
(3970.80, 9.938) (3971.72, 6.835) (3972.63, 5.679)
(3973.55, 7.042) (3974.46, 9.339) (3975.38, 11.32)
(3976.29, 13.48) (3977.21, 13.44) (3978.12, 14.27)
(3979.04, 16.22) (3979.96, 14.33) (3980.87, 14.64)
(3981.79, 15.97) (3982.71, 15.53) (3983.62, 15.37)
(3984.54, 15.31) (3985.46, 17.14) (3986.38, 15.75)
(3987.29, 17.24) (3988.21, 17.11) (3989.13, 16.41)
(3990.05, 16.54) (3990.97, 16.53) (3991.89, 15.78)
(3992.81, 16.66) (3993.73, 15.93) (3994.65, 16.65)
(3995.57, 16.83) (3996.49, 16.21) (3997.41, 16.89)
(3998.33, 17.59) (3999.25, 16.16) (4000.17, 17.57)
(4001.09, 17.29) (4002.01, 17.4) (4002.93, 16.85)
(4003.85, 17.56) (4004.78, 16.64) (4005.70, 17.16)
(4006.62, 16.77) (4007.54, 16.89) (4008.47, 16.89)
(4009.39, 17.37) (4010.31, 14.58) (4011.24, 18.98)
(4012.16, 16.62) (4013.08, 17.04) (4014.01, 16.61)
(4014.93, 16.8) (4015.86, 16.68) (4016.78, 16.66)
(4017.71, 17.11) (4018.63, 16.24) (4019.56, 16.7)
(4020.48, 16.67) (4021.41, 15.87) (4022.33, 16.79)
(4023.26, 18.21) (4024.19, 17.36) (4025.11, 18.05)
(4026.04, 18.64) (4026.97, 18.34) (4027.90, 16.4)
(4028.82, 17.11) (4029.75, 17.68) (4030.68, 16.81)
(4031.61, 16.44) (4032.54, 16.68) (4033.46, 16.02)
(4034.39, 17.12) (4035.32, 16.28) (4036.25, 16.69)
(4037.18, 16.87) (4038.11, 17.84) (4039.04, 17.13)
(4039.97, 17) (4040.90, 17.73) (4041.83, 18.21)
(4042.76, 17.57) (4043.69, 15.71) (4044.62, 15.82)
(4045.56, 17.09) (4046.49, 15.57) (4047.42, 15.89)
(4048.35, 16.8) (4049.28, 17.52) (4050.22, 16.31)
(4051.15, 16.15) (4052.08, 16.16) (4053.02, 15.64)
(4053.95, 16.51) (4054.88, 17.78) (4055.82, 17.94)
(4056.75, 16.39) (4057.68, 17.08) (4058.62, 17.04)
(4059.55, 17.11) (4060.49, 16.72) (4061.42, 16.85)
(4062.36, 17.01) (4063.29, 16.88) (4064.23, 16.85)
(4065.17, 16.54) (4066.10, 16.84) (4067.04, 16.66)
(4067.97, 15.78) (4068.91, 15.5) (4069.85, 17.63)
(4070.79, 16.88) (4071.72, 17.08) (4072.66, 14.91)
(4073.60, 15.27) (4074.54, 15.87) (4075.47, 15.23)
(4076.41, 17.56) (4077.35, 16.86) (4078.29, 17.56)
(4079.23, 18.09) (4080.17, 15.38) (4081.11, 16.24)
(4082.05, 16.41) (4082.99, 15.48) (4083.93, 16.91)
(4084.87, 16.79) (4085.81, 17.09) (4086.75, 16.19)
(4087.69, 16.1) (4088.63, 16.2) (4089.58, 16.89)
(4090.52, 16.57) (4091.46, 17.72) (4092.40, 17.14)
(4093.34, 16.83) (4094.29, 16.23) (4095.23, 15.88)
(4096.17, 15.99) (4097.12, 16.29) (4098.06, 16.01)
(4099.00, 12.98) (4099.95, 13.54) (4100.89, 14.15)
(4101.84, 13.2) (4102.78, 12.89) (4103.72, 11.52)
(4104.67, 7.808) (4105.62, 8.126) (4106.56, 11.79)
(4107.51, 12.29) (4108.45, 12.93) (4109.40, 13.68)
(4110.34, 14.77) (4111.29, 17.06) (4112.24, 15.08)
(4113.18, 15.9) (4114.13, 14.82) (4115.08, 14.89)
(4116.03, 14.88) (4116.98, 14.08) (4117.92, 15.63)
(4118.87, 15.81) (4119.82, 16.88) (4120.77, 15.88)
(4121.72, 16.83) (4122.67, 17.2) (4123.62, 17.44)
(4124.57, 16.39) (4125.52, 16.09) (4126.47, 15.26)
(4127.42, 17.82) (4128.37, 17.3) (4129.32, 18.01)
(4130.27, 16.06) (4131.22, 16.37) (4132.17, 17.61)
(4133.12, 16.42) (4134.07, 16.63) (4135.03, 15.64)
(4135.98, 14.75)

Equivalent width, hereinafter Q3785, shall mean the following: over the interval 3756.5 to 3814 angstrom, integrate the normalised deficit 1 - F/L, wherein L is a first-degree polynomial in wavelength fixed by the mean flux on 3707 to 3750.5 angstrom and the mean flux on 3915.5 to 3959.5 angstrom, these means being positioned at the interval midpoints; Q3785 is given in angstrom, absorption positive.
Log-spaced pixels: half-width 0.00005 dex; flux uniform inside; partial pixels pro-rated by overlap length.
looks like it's -4.5 angstrom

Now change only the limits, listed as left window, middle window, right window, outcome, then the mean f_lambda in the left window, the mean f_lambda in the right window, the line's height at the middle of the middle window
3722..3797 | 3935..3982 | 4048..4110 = 2.61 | 13.9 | 15.8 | 15.1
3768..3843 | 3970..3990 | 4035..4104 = 2.82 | 14.4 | 16.3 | 15.7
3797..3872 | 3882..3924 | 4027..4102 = 0.34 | 14.8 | 16.5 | 15.3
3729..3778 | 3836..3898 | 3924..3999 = -3.40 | 13.2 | 14.9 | 14.1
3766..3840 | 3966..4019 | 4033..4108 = 0.93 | 14.5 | 16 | 15.6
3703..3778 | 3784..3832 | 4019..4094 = -4.44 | 13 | 16.8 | 13.8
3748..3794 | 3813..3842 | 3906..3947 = 0.83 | 14.3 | 15.4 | 14.7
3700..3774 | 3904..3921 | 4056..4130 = -2.34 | 12.9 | 15.7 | 14.3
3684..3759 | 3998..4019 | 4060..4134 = -2.71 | 12.6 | 15.7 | 15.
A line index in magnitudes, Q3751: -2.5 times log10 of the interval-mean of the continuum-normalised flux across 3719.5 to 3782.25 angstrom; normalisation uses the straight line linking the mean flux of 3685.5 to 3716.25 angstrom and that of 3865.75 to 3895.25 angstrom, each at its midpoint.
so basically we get -0.025 mag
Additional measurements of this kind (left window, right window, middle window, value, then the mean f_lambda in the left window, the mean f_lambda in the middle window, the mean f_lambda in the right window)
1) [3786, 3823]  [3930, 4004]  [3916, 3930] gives -0.110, 14.9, 16.5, 14.9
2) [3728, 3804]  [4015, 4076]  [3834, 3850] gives 0.145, 13.8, 12.8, 16.8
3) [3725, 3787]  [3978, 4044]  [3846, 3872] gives -0.108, 13.7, 16.5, 16.7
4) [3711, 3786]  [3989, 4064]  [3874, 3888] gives -0.083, 13.4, 16.3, 16.9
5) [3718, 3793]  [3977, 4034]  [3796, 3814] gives 0.058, 13.8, 13.6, 16.6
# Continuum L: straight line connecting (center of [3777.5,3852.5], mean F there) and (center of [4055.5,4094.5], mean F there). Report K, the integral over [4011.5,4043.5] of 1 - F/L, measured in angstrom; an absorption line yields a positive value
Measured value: -1.5 angstrom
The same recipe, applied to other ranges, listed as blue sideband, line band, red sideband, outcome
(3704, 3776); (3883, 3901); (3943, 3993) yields 0.5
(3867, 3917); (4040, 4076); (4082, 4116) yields -4.0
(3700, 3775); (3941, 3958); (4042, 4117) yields -2.1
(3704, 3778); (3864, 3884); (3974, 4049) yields -2.4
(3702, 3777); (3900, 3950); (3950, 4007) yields -3.0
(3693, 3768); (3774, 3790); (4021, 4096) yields -2.5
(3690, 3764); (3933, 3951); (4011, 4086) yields 1.1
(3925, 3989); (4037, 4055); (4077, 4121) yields -2.2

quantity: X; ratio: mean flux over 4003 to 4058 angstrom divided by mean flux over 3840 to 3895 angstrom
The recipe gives 1.1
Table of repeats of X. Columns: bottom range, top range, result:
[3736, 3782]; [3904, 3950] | 1.17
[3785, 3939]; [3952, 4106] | 1.06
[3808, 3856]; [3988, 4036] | 1.14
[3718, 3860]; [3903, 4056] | 1.12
